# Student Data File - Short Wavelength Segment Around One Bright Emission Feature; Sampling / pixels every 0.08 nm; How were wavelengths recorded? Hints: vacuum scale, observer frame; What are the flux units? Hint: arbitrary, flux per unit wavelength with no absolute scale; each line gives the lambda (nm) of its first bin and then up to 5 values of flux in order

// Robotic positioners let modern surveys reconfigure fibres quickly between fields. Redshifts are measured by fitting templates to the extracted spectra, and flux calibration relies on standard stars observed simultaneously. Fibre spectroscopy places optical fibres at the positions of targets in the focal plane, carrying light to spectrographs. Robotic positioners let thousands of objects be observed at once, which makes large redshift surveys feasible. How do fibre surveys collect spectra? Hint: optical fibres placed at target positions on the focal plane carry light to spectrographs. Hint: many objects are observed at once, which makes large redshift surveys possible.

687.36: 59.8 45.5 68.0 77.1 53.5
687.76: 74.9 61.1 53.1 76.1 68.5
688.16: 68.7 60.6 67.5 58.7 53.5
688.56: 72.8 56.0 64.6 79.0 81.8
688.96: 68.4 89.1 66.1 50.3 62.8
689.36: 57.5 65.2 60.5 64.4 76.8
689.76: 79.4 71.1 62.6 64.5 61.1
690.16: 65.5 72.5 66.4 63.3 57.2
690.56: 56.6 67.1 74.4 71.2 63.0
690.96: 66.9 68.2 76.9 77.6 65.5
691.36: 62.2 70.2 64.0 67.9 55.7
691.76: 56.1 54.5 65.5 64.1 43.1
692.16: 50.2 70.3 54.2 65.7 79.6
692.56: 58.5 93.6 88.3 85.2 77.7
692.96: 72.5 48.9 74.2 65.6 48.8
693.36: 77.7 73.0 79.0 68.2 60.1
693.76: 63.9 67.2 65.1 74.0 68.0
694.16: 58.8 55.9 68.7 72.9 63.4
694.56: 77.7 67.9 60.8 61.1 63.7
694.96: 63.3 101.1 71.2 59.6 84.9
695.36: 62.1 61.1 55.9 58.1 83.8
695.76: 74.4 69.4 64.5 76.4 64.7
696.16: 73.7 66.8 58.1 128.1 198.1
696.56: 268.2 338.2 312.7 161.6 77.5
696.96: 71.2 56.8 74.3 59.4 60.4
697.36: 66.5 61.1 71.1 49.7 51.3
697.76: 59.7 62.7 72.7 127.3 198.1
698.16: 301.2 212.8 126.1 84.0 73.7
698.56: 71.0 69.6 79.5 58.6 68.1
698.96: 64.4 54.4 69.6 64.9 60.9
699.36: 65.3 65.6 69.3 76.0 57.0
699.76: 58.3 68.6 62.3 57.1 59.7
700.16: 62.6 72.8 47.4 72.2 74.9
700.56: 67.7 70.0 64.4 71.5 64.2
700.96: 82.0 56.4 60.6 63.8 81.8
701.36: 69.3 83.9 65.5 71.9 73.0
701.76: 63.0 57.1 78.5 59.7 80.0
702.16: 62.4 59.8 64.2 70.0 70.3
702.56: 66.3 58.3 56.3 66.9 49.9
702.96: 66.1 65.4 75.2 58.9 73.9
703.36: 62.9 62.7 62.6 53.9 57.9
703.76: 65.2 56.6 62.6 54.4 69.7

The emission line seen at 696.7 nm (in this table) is [S II]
